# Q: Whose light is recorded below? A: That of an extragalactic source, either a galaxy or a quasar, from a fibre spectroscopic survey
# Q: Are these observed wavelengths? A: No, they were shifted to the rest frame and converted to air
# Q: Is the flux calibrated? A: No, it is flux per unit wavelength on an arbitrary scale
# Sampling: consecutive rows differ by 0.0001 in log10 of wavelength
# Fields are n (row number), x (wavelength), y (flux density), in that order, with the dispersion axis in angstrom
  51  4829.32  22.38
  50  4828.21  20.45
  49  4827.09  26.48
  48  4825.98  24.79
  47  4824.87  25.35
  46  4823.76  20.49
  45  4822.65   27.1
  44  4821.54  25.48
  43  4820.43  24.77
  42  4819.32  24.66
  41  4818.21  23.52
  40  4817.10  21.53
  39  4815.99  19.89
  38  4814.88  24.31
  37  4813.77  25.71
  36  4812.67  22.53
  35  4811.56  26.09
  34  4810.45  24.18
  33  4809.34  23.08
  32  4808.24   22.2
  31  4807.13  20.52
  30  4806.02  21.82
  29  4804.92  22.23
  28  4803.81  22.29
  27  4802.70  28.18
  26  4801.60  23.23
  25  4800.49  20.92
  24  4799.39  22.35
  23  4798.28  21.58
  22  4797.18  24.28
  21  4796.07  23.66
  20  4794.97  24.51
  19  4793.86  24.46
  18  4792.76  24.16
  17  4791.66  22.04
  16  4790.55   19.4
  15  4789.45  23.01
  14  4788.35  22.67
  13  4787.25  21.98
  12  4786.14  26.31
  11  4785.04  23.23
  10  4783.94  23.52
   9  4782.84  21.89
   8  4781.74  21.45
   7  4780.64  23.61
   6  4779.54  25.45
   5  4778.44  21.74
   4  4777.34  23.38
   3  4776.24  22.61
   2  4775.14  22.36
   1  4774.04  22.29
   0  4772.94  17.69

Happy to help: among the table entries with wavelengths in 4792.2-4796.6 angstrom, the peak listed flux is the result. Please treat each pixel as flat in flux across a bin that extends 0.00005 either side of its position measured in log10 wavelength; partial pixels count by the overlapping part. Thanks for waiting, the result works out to 24.51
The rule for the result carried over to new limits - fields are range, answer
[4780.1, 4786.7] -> 26.31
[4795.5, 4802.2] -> 24.28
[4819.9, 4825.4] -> 27.1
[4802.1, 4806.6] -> 28.18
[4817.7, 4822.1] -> 25.48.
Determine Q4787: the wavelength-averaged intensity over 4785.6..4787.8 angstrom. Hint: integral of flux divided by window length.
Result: 24.1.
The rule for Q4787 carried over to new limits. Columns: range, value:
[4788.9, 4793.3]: 22.2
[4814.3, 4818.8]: 22.3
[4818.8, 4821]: 24.7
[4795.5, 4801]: 22.6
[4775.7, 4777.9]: 23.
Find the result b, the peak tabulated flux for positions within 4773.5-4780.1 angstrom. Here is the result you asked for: 25.45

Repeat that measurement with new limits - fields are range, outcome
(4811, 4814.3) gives 26.09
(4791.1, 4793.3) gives 24.16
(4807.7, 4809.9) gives 23.08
